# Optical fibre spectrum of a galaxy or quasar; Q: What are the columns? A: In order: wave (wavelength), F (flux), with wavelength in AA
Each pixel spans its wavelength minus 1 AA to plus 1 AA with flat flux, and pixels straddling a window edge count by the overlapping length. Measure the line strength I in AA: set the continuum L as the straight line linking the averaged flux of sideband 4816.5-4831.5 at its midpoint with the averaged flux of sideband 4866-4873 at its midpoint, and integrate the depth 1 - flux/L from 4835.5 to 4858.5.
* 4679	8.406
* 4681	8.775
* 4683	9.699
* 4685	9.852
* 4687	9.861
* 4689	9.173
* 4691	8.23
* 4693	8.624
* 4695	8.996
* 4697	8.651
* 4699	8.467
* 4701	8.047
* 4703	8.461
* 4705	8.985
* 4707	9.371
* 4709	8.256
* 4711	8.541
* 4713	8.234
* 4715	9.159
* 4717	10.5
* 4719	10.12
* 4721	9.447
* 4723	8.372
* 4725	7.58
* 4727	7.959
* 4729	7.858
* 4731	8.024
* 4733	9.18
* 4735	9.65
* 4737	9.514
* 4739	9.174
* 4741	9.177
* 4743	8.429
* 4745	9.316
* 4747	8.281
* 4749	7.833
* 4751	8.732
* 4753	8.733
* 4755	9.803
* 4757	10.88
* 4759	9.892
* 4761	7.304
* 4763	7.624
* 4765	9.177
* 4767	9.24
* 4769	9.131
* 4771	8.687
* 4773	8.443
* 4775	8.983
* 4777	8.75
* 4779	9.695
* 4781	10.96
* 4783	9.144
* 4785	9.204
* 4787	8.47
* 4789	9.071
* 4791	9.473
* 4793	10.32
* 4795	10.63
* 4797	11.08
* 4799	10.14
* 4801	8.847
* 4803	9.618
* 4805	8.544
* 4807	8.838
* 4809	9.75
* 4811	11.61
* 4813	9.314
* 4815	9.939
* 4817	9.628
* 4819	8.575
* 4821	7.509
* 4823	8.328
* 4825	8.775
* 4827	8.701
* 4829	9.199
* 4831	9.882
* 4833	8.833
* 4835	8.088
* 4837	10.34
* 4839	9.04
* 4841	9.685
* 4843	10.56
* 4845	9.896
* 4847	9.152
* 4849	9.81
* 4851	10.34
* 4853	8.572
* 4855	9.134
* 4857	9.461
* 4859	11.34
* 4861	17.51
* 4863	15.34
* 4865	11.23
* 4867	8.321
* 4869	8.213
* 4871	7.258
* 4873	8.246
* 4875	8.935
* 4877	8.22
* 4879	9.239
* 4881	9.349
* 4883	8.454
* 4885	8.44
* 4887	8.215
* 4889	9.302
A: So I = -3.5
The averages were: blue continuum 8.76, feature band 9.64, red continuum 7.98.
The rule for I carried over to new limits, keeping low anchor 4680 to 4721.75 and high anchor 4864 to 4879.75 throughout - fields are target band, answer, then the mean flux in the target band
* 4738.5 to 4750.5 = 0.3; 8.68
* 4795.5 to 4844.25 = -3.2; 9.38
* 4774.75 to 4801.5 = -2.4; 9.66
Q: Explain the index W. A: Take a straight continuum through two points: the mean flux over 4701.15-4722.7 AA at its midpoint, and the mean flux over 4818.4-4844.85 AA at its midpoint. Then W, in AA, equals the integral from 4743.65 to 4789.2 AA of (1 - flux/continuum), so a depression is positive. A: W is 0.2 AA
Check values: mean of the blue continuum 9.04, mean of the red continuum 9.07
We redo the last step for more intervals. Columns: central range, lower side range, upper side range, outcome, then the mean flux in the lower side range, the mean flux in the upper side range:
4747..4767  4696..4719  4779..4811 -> 0.9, 8.85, 9.67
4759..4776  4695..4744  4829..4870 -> 1.2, 8.8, 10.2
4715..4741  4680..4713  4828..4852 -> 0.1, 8.85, 9.57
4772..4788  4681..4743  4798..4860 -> 0.0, 8.9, 9.4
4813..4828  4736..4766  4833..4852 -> 1.0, 8.92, 9.61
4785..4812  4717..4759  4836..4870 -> 0.1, 8.96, 10.5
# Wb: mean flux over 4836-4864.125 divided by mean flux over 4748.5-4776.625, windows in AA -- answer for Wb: 1.20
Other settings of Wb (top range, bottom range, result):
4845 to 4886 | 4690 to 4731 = 1.13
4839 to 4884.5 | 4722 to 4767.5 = 1.13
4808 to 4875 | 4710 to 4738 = 1.10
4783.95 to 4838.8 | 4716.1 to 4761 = 1.04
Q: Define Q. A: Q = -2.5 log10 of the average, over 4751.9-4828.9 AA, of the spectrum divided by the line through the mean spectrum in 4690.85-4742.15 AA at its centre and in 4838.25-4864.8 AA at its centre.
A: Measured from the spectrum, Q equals 0.07 mag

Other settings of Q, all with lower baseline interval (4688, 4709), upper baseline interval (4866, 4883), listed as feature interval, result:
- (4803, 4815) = -0.130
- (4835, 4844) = -0.142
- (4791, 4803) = -0.179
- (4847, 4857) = -0.113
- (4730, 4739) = -0.057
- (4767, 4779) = -0.040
